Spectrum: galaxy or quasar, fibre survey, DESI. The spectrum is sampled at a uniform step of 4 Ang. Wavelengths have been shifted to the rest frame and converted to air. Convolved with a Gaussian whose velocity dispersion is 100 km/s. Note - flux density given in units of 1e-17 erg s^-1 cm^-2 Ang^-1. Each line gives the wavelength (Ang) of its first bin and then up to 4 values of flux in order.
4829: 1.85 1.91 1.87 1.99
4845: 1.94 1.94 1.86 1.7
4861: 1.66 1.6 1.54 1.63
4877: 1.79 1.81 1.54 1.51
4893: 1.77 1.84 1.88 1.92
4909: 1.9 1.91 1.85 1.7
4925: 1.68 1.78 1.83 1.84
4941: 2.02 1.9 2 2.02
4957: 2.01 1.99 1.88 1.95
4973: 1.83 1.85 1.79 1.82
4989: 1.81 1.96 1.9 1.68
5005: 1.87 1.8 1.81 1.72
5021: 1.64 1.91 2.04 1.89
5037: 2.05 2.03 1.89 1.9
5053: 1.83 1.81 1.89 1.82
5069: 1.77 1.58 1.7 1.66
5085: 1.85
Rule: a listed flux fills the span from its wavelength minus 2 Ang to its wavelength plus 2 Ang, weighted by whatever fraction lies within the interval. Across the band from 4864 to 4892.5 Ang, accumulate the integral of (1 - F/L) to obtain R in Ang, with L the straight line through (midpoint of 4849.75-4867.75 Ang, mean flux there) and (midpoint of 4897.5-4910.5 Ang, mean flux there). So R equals 2.4 Ang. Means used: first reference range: 1.71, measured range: 1.64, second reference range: 1.89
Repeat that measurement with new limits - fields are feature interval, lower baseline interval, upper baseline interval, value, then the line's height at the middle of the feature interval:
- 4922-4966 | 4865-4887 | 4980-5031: -3.9 Ang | 1.75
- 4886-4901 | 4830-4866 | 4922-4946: 1.0 Ang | 1.84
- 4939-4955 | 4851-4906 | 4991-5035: -1.9 Ang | 1.78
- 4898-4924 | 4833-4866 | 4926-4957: 0.5 Ang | 1.89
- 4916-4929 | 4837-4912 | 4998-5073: 0.4 Ang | 1.79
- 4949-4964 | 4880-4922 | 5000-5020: -1.8 Ang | 1.78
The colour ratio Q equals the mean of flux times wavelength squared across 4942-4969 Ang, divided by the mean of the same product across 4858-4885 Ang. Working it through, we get 1.2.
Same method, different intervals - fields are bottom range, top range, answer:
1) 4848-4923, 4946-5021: 1.11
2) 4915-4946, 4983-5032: 1.04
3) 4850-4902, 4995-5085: 1.15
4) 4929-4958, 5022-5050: 1.05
